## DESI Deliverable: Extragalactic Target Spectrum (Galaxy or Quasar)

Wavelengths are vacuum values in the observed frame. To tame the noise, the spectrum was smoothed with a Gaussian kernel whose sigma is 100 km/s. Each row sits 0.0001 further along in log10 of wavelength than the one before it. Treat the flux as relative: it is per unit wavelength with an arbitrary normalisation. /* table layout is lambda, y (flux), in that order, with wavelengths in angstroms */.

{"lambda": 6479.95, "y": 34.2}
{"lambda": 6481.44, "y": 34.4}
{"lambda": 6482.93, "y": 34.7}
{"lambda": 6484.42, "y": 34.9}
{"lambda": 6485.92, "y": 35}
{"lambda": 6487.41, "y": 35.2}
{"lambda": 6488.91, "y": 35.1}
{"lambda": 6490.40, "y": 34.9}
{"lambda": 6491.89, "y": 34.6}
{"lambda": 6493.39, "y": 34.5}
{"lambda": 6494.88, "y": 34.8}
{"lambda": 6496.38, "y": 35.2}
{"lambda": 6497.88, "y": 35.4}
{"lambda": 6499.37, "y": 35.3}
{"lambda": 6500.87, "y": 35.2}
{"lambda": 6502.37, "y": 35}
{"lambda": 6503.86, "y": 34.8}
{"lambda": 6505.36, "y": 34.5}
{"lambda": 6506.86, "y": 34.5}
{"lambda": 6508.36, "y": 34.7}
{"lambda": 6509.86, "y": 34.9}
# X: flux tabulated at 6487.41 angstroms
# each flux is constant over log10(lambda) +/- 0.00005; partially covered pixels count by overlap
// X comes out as 35.2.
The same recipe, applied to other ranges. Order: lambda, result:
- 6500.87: 35.2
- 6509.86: 34.9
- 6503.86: 34.8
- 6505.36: 34.5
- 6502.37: 35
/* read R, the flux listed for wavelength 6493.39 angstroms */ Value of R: 34.5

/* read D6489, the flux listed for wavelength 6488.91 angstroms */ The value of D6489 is 35.1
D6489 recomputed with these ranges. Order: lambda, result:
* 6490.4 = 34.9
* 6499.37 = 35.3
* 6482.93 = 34.7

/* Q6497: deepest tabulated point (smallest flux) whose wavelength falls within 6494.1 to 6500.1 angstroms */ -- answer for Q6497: 34.8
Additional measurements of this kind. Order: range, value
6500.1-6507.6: 34.5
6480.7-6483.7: 34.4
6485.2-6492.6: 34.6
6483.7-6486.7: 34.9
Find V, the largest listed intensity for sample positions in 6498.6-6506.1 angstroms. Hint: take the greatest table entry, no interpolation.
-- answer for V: 35.3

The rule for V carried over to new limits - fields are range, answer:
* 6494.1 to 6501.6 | 35.4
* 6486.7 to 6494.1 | 35.2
